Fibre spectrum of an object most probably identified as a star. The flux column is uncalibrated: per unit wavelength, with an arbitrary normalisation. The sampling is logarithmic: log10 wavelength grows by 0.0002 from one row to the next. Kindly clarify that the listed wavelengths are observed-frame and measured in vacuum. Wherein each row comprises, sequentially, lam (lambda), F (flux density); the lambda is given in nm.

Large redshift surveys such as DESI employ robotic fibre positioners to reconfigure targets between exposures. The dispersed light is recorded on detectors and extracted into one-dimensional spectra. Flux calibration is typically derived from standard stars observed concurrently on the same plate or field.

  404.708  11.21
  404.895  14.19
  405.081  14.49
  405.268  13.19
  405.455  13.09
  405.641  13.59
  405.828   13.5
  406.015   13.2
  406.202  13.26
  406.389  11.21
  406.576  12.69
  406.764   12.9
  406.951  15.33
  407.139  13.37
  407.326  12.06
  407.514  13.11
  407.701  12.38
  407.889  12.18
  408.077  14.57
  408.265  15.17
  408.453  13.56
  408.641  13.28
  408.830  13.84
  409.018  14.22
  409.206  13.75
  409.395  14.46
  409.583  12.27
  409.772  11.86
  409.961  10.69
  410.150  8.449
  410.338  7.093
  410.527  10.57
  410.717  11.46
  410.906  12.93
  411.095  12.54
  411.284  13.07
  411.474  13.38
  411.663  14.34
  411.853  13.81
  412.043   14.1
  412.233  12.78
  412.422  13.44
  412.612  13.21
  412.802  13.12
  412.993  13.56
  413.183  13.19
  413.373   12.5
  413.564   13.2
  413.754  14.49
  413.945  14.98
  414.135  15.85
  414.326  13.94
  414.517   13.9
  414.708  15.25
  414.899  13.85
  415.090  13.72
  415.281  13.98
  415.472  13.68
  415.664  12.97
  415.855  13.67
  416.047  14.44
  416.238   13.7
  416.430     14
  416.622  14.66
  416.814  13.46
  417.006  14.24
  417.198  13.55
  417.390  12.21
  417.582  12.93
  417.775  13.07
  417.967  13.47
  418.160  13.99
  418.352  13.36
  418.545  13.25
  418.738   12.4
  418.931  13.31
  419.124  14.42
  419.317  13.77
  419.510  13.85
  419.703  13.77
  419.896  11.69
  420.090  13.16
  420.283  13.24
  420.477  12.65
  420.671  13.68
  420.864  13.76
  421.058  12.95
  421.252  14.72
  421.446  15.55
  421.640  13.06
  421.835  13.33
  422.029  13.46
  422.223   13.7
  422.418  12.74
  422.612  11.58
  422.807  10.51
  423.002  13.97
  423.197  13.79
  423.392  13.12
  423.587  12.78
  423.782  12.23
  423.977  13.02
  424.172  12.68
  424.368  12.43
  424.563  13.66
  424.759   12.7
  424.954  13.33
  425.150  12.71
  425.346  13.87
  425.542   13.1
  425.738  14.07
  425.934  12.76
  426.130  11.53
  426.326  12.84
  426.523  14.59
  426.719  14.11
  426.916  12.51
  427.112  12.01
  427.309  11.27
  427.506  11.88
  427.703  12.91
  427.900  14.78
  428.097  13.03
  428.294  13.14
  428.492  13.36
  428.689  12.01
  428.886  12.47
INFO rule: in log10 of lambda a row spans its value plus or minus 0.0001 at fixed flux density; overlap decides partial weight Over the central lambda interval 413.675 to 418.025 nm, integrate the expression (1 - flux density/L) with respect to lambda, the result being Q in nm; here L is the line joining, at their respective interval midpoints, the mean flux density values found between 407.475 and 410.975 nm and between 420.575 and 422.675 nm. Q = -0.31 nm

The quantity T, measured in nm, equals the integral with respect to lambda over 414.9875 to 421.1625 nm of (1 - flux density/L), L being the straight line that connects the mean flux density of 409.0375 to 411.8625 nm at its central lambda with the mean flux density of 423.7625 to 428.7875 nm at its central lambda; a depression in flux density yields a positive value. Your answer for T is -0.487 nm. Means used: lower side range 12.1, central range 13.5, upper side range 13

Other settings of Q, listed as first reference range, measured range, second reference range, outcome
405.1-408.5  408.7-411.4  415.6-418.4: 0.28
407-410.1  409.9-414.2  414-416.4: 0.29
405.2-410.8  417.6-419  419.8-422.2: 0.00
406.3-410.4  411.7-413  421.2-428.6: -0.07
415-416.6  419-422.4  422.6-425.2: -0.09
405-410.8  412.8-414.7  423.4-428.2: -0.17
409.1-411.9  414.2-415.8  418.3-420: -0.16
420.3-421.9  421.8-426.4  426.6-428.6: 0.15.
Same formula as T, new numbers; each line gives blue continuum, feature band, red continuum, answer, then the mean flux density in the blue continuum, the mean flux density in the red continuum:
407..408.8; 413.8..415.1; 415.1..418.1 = -0.096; 13.4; 13.6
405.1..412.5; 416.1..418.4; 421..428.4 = -0.108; 12.9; 13.1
